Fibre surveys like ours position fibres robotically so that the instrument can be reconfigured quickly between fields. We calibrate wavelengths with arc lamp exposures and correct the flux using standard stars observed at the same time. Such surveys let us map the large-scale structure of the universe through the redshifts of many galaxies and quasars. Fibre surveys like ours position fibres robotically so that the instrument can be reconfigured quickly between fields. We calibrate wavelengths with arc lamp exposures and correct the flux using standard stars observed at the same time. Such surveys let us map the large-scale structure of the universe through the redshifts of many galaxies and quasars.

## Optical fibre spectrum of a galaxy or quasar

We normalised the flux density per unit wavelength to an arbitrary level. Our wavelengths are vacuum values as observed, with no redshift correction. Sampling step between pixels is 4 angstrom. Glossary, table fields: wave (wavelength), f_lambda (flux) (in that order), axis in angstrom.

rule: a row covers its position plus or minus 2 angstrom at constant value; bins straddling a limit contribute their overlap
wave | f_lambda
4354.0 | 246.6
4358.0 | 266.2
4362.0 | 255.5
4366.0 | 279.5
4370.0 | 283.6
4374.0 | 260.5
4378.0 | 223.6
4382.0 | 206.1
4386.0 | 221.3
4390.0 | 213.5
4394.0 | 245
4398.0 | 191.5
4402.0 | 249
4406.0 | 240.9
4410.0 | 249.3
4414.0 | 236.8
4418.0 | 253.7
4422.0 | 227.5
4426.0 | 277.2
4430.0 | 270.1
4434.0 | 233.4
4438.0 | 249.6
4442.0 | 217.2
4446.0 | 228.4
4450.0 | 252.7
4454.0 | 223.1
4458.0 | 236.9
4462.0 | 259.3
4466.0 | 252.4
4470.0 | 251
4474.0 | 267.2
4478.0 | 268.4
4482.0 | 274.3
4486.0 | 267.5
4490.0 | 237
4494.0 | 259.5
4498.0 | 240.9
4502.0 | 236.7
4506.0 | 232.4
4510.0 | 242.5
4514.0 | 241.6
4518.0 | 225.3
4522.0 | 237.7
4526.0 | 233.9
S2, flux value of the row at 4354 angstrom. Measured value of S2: 246.6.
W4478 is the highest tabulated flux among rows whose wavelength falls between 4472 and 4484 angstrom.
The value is 274.3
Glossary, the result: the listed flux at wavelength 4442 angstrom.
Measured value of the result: 217.2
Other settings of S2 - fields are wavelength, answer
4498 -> 240.9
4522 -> 237.7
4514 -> 241.6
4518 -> 225.3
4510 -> 242.5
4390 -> 213.5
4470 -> 251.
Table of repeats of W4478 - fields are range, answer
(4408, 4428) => 277.2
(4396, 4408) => 249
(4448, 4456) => 252.7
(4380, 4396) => 245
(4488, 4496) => 259.5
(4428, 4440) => 270.1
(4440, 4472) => 259.3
